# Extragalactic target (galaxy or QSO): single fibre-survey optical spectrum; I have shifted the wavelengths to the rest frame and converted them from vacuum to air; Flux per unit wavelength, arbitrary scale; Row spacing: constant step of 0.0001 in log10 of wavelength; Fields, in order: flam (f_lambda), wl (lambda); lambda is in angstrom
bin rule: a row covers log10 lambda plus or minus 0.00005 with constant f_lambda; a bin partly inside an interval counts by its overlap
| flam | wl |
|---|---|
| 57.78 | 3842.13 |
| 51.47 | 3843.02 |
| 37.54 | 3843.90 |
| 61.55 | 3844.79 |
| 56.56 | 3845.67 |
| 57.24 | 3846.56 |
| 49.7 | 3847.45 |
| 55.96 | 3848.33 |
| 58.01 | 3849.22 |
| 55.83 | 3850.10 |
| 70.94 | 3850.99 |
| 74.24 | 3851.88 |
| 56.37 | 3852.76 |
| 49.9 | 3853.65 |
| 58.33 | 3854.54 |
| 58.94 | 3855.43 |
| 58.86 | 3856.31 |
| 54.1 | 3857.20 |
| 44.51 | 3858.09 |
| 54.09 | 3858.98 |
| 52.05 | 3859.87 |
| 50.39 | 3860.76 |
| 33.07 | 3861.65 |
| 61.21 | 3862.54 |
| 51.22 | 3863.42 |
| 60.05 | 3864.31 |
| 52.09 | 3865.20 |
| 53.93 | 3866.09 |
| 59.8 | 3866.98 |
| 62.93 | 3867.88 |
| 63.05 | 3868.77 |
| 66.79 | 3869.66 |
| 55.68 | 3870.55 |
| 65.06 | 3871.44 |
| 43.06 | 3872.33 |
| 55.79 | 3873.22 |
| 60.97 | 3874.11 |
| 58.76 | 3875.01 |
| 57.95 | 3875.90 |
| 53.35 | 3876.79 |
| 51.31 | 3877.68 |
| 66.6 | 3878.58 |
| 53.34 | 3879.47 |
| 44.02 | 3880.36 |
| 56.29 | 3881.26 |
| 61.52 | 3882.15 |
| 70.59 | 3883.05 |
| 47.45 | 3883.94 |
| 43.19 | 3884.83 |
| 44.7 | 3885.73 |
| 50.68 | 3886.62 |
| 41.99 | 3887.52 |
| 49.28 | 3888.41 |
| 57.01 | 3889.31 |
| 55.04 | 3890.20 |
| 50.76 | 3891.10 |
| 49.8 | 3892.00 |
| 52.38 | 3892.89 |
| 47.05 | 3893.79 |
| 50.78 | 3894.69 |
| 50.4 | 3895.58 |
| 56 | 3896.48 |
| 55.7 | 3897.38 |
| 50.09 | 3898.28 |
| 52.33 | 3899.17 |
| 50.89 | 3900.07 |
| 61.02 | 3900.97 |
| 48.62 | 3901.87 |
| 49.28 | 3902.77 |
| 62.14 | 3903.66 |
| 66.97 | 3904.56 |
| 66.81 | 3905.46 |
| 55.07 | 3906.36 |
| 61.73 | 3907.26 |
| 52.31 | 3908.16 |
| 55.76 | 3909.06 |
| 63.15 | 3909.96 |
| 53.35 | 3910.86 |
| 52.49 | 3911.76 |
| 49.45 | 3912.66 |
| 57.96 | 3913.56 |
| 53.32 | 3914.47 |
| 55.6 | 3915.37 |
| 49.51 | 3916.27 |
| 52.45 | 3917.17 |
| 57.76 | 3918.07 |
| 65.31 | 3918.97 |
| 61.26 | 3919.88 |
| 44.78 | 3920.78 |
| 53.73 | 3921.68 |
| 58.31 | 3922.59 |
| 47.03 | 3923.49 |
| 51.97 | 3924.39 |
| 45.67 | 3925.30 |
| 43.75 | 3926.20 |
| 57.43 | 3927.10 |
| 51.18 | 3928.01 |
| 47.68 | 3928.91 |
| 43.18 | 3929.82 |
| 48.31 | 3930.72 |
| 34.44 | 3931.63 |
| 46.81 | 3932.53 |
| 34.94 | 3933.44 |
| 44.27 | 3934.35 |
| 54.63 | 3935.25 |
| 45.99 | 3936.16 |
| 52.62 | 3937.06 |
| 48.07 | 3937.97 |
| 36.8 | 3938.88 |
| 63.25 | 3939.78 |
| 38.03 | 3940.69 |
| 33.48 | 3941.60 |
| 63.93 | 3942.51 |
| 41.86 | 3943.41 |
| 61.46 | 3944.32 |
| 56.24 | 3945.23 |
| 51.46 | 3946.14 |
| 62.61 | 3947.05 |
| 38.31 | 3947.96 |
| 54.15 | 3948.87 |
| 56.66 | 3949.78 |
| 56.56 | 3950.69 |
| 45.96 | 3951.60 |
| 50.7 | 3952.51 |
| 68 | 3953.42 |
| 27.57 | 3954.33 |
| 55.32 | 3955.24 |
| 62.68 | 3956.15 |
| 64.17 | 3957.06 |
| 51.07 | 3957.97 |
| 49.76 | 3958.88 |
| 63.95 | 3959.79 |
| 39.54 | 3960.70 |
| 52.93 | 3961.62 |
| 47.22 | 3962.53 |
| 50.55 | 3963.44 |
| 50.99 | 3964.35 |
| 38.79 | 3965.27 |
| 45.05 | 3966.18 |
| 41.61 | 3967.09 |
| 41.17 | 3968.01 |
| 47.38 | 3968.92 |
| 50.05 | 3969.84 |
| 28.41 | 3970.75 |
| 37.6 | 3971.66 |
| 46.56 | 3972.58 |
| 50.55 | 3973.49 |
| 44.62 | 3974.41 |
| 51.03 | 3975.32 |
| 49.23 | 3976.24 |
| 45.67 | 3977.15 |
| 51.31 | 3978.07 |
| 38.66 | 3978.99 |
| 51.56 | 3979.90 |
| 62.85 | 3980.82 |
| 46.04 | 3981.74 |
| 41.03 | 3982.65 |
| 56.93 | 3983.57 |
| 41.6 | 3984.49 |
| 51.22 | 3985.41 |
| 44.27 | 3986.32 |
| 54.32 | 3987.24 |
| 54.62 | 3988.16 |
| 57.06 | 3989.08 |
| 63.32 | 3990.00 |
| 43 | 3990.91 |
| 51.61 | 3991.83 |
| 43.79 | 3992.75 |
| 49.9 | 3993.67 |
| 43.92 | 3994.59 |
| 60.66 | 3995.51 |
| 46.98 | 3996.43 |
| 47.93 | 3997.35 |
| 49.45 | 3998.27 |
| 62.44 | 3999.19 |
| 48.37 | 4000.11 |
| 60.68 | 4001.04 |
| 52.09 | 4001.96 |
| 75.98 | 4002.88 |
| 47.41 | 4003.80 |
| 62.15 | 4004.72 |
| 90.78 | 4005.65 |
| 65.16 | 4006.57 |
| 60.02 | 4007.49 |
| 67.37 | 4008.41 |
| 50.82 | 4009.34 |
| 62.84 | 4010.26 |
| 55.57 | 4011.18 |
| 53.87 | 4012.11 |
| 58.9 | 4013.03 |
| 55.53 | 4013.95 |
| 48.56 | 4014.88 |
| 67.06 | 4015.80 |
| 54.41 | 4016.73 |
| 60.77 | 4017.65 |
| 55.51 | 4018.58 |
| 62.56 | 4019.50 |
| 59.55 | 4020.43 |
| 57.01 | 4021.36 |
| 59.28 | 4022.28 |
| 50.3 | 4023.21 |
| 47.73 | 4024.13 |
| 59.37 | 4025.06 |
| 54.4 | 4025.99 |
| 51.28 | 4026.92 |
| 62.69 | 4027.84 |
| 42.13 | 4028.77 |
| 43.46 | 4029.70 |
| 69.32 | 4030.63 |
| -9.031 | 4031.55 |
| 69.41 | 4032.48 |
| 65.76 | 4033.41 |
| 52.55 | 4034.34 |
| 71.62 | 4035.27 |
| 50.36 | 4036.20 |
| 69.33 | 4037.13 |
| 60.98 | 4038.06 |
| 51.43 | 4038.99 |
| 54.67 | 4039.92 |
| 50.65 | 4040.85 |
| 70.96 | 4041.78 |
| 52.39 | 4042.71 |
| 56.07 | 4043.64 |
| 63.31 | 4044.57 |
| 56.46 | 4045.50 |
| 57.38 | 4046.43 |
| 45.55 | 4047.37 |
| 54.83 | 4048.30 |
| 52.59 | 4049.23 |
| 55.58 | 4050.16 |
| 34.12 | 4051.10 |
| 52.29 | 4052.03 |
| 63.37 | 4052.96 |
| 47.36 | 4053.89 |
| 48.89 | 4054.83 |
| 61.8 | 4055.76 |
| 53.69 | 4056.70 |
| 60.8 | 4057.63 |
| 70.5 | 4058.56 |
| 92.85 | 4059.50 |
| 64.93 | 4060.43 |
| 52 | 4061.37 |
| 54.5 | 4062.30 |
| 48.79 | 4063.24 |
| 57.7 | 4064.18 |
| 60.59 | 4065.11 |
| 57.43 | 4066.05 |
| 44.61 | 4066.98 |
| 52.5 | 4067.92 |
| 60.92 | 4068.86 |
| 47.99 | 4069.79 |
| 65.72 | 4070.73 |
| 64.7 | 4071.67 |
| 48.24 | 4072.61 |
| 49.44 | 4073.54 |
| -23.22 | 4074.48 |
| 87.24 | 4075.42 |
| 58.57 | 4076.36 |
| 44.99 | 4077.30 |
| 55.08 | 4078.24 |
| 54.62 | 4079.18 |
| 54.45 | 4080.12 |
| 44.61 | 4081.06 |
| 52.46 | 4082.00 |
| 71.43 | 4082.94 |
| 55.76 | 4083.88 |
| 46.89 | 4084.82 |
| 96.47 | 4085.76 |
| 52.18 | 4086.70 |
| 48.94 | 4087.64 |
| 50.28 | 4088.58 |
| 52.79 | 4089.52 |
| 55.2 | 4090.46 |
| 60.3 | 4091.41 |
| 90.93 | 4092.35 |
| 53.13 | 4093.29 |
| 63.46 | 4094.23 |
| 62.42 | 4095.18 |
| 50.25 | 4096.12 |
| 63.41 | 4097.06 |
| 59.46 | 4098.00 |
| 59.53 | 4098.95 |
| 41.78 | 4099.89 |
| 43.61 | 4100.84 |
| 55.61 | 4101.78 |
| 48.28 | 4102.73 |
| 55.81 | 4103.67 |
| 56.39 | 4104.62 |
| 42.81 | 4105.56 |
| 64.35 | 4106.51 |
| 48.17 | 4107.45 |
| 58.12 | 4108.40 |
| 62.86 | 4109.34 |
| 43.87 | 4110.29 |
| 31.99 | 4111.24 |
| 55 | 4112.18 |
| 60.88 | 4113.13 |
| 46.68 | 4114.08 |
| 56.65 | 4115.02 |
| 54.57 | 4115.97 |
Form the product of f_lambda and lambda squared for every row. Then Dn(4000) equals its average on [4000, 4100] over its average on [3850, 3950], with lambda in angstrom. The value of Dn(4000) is 1.1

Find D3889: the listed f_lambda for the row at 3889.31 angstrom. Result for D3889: 57.01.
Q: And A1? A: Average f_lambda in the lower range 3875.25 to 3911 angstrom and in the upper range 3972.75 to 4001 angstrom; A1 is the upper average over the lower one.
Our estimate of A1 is 0.9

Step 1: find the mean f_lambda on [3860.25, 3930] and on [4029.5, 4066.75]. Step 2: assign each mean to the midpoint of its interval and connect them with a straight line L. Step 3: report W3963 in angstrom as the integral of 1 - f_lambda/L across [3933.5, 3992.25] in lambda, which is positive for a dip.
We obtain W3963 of 6.0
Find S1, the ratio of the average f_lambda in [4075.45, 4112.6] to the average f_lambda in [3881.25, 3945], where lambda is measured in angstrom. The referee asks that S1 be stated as 1.08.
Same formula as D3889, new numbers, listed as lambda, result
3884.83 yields 43.19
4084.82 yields 46.89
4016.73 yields 54.41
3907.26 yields 61.73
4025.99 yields 54.4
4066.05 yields 57.43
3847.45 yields 49.7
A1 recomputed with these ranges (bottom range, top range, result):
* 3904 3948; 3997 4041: 1.09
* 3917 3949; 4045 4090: 1.11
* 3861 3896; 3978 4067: 1.02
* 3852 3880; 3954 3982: 0.86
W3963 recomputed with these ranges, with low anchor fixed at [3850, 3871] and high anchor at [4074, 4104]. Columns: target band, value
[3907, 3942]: 3.6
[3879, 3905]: 1.7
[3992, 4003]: 0.6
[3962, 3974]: 2.5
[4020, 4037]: 0.6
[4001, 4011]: -1.3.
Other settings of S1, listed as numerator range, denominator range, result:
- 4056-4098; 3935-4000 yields 1.15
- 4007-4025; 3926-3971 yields 1.17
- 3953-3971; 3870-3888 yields 0.90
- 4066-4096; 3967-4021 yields 1.05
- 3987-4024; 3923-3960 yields 1.14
